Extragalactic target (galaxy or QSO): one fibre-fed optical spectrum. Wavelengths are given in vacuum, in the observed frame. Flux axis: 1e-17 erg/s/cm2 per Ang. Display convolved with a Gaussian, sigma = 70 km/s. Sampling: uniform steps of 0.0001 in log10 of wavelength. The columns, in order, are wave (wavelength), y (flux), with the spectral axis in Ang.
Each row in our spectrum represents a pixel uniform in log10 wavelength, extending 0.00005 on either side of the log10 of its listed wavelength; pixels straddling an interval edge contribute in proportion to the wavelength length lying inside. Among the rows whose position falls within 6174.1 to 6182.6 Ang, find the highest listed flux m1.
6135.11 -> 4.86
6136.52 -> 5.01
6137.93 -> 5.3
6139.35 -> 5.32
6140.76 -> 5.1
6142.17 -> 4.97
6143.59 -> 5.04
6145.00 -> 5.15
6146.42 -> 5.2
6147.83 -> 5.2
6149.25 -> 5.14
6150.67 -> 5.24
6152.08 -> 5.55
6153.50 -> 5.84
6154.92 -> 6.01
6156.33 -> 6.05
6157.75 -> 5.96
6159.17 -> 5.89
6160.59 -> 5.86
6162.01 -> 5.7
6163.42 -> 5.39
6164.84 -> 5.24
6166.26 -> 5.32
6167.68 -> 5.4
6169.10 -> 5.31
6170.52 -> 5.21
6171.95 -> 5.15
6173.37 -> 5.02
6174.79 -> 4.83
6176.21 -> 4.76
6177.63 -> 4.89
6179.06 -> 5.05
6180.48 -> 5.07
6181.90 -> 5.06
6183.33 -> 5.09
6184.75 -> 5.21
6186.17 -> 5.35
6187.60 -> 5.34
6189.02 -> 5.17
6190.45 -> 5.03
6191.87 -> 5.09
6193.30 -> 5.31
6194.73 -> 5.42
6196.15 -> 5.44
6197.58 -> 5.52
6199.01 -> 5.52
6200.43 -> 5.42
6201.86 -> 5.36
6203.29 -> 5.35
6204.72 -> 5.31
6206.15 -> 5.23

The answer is 5.07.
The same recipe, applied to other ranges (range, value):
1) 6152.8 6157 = 6.05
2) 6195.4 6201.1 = 5.52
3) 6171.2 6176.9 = 5.15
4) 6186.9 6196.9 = 5.44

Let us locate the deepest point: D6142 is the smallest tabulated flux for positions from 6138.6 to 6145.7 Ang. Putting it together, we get 4.97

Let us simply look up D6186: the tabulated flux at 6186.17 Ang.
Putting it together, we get 5.35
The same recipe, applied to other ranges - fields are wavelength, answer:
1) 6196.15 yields 5.44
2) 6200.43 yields 5.42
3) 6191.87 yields 5.09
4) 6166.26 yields 5.32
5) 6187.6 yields 5.34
